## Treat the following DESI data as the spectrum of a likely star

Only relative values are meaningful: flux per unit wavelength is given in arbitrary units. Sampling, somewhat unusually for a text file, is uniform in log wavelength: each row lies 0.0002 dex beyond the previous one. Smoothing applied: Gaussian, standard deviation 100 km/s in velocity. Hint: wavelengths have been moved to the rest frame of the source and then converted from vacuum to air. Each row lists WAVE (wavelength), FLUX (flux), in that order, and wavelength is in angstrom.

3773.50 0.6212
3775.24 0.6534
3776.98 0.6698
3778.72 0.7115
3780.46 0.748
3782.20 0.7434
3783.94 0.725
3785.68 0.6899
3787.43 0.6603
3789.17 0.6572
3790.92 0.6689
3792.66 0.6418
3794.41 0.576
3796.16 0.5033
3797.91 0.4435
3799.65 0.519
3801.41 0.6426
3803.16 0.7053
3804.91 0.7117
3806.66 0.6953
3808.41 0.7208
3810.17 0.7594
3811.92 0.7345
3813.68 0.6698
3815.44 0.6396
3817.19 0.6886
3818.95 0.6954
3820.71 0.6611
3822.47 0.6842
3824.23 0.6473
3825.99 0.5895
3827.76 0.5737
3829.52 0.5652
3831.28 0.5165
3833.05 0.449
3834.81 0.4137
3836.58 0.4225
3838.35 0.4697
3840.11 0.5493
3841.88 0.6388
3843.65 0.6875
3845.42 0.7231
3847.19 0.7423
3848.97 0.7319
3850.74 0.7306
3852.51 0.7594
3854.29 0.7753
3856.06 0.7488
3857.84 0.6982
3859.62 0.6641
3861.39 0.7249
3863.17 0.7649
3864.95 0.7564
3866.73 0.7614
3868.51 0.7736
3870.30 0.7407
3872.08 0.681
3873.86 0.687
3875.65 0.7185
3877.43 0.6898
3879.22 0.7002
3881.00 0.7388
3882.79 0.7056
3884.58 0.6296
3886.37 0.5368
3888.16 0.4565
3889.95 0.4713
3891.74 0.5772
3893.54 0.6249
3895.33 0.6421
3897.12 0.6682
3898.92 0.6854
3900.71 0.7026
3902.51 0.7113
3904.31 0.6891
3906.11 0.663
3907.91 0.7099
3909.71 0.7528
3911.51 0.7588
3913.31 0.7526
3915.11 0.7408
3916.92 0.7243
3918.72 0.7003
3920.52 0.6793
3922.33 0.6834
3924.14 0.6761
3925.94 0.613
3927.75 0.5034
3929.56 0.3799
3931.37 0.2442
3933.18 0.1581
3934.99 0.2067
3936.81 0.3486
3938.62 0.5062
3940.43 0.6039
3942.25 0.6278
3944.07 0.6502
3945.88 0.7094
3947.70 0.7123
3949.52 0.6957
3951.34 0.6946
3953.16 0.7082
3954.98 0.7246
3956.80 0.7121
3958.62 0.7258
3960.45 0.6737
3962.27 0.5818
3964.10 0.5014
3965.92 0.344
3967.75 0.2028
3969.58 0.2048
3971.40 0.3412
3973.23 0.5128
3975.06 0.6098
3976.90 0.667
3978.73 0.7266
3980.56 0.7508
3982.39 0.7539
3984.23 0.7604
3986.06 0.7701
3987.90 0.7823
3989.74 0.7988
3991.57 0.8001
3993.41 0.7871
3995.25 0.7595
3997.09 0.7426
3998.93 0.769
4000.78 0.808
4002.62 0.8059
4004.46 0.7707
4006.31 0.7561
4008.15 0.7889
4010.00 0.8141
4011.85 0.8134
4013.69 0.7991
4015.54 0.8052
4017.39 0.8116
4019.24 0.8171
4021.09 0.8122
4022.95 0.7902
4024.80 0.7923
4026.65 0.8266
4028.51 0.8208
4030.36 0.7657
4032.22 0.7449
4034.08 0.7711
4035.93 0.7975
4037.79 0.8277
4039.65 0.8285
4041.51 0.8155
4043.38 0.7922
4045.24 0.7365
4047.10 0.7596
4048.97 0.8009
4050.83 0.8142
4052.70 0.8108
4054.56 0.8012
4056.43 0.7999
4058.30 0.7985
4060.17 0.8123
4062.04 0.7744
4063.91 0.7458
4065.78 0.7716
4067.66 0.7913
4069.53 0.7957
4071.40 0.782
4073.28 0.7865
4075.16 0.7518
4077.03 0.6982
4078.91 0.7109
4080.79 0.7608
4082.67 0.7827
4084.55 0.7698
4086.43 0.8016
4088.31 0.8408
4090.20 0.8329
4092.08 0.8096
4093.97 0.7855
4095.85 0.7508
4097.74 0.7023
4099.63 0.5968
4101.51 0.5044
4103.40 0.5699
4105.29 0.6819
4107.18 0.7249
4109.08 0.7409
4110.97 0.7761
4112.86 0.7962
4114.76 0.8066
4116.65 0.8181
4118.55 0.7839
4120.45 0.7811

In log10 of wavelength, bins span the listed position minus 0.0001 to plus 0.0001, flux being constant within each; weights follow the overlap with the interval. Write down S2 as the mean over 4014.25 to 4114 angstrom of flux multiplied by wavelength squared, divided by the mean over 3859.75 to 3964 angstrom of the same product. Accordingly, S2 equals 1.30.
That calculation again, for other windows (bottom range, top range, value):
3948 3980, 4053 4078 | 1.43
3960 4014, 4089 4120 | 1.15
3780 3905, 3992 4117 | 1.31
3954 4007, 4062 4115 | 1.19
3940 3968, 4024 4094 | 1.32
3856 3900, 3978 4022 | 1.24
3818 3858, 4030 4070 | 1.40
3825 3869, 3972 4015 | 1.25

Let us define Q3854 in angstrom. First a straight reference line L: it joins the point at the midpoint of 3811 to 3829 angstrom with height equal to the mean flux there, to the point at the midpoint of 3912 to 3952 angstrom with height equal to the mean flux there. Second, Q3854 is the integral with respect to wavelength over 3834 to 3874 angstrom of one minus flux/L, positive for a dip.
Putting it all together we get -3.2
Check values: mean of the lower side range 0.657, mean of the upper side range 0.574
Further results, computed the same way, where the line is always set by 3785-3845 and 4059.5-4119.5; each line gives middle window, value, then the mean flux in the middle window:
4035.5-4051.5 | -1.5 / 0.796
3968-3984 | 3.0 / 0.564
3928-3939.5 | 6.1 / 0.318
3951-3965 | 0.4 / 0.664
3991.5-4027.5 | -4.1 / 0.793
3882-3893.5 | 1.5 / 0.566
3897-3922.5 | -1.8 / 0.71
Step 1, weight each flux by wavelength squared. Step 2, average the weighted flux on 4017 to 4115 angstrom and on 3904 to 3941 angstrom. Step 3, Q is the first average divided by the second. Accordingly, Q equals 1.44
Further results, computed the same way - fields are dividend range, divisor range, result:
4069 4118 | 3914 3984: 1.40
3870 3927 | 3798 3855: 1.09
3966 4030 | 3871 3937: 1.23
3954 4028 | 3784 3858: 1.20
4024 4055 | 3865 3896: 1.31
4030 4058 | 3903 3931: 1.28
